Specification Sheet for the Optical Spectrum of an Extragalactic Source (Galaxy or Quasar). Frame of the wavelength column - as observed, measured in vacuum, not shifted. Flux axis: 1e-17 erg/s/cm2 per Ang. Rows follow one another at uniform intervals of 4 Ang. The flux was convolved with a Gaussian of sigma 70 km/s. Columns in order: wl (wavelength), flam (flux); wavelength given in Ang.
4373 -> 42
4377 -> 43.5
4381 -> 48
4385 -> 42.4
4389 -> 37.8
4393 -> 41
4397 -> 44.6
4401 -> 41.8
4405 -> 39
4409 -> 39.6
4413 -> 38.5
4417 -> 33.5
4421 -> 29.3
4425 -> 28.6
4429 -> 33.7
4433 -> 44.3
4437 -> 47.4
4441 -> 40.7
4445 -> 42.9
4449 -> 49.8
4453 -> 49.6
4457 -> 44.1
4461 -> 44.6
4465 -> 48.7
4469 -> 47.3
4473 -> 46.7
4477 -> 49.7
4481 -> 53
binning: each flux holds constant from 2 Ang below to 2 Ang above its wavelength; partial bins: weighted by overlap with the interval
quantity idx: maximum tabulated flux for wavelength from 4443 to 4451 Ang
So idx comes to 49.8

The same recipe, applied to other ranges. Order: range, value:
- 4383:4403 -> 44.6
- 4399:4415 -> 41.8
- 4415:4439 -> 47.4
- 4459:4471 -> 48.7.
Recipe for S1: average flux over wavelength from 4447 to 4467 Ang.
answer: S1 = 47.4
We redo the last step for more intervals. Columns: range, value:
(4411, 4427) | 32.5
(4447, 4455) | 49.7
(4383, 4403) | 41.5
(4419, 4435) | 34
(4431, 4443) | 44.1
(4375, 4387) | 44.6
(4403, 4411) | 39.3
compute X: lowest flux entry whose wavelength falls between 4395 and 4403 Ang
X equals 41.8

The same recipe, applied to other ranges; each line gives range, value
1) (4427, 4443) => 33.7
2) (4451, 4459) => 44.1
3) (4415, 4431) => 28.6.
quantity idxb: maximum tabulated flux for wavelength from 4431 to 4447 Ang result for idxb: 47.4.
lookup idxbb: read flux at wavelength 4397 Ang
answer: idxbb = 44.6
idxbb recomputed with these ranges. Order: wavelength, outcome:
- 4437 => 47.4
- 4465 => 48.7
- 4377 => 43.5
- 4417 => 33.5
